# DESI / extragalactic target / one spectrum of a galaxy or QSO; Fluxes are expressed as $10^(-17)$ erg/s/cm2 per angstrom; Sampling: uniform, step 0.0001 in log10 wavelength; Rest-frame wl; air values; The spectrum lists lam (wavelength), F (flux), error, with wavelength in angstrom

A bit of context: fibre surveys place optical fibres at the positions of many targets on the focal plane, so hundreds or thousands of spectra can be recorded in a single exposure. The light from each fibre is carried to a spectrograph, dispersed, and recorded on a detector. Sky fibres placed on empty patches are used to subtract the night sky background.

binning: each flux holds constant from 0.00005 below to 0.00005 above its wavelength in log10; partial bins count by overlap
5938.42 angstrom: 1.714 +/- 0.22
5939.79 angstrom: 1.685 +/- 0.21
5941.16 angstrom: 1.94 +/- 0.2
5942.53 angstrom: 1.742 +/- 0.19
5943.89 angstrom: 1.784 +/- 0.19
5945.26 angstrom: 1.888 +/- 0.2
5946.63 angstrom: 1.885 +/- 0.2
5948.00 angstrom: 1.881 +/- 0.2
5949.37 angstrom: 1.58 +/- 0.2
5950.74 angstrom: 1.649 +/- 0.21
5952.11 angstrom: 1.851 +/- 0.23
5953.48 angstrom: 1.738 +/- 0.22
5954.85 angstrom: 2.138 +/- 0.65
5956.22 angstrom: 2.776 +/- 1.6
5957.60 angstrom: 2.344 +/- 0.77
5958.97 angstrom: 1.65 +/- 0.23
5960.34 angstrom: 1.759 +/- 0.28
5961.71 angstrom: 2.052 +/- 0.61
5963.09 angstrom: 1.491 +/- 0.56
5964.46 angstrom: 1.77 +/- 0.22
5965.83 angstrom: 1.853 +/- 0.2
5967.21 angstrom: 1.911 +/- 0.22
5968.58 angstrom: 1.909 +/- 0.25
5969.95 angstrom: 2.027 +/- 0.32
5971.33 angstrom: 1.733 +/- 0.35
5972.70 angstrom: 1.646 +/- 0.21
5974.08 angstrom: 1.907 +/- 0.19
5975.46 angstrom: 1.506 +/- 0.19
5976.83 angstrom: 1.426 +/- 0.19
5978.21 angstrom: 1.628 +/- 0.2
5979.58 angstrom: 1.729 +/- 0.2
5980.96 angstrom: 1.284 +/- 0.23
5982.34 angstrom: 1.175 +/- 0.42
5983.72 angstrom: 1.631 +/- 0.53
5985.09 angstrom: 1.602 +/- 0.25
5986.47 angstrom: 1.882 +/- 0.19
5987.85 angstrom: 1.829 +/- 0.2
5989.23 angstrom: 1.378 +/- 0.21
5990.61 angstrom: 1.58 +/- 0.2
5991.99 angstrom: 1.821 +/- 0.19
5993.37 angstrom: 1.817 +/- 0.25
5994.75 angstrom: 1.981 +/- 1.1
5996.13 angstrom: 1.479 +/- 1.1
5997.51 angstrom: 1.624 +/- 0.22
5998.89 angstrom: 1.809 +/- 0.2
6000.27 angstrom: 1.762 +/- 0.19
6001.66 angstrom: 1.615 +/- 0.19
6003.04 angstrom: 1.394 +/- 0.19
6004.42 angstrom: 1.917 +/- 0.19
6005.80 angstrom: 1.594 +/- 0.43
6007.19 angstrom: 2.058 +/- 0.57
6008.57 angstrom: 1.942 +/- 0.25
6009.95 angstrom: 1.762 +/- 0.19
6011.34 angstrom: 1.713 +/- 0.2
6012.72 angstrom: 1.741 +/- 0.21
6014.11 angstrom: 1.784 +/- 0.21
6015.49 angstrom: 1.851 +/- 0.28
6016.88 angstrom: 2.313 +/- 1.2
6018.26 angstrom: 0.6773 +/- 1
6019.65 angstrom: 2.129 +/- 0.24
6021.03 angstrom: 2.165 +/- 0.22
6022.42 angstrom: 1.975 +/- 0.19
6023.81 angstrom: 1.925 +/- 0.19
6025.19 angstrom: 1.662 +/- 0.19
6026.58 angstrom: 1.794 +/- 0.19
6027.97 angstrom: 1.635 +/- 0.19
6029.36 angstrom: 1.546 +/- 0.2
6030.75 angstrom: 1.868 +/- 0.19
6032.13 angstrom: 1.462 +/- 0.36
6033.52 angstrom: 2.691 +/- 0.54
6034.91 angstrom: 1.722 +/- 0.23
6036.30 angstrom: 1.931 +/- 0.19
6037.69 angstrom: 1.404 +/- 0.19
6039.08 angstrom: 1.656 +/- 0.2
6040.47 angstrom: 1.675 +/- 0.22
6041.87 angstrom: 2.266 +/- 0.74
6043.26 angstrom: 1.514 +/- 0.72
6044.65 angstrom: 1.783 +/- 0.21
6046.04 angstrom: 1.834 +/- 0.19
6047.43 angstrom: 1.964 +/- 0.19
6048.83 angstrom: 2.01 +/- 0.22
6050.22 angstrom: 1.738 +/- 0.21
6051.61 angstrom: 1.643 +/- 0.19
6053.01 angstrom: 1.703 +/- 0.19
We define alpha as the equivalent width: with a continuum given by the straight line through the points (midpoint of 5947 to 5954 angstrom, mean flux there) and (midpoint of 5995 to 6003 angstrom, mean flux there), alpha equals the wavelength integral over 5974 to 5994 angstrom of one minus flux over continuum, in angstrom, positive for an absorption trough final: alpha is 0.9 angstrom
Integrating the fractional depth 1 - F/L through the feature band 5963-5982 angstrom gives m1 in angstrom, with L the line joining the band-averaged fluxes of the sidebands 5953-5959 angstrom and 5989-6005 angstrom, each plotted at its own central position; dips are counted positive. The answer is 2.8 angstrom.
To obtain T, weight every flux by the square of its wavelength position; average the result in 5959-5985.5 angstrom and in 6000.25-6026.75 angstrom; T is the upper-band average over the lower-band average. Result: 1.08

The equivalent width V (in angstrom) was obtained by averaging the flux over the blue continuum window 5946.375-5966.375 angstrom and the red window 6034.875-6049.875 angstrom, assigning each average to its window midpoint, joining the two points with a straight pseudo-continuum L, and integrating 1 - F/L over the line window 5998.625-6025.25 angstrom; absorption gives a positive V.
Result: 0.58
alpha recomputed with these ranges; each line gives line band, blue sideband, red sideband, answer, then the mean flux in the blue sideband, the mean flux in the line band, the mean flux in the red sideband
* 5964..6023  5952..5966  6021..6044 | 4.9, 1.95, 1.73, 1.81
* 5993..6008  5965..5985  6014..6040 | 0.0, 1.67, 1.73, 1.8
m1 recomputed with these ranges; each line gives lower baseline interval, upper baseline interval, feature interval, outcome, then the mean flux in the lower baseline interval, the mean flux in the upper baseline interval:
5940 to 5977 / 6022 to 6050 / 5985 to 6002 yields 1.1 angstrom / 1.85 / 1.81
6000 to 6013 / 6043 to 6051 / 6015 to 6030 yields -0.1 angstrom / 1.75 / 1.82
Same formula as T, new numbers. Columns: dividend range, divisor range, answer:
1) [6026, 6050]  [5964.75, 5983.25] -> 1.10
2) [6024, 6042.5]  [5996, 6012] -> 1.05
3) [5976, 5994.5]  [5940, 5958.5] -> 0.84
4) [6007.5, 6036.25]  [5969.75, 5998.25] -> 1.12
